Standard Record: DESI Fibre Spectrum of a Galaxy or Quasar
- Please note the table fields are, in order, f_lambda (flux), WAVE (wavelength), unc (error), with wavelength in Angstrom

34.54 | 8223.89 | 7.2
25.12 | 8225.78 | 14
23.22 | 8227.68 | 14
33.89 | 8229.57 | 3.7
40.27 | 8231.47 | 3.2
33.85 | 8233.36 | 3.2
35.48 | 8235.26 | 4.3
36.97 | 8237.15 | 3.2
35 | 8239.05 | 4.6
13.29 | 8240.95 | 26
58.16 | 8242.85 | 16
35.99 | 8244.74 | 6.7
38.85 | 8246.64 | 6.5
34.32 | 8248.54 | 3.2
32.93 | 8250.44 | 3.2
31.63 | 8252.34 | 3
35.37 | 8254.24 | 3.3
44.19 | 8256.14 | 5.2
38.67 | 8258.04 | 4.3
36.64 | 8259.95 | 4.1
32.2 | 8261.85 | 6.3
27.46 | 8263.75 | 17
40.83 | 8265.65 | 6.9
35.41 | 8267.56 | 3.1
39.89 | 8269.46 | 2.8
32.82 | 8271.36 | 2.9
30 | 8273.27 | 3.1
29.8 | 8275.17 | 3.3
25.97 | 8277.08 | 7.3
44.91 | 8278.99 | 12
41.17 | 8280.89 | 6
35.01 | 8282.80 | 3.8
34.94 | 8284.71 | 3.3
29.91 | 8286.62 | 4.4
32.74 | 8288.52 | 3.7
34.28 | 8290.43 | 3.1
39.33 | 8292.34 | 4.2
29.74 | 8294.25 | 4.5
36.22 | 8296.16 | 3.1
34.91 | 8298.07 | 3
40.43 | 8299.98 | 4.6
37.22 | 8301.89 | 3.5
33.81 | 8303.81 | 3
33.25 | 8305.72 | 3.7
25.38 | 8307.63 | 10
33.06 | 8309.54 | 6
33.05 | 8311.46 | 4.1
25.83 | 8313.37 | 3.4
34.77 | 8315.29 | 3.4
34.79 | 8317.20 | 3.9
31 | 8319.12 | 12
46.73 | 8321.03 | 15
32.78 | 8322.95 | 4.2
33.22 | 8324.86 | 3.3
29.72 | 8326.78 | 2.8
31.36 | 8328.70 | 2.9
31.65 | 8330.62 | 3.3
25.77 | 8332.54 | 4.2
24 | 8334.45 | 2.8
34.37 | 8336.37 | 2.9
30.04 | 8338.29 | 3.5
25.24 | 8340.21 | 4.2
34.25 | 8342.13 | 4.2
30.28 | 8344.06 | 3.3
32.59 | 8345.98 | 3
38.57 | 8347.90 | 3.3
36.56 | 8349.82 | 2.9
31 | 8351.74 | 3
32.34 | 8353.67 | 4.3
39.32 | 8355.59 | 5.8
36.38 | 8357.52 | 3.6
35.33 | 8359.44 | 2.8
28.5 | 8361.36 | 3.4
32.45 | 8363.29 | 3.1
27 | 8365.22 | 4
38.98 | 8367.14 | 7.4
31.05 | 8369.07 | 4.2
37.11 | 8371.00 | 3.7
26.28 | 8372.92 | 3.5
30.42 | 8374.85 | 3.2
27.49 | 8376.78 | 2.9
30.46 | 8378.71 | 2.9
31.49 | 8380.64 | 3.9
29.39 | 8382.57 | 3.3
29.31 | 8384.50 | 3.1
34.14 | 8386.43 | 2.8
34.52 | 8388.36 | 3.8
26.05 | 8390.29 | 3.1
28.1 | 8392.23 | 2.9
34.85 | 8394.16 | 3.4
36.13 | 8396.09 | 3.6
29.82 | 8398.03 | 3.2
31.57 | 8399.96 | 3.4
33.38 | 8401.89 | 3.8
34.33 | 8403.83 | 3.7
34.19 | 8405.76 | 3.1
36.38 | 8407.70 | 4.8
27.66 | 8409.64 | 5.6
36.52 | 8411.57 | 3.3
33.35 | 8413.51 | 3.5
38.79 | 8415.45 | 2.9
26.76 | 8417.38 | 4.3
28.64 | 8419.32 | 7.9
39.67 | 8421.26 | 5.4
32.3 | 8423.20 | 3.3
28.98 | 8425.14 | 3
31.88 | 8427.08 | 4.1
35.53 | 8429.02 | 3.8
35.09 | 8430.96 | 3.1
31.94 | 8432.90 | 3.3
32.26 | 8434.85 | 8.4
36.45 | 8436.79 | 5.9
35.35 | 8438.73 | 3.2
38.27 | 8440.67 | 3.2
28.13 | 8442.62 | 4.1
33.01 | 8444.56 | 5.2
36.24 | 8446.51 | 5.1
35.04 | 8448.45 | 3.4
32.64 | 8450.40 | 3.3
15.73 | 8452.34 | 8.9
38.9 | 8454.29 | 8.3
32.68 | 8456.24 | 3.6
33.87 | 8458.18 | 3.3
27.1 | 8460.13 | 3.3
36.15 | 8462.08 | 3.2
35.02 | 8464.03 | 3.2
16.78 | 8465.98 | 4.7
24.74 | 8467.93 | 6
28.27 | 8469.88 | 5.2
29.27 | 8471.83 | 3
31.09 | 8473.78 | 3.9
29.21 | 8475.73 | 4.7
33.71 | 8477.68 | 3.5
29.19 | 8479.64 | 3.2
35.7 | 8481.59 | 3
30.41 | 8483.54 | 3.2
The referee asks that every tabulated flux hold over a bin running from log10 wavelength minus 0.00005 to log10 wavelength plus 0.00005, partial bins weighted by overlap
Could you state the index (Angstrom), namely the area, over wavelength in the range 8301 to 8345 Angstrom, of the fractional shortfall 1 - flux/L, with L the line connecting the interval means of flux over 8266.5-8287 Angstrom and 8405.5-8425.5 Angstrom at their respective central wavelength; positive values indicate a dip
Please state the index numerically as 3.04 Angstrom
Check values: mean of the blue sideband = 34.7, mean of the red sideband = 33.1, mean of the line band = 31.8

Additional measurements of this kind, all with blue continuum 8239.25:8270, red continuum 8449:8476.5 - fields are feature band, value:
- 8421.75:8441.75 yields -2.3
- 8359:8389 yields 0.8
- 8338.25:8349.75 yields 0.3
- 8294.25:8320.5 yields 0.6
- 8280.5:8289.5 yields 0.2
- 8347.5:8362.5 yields -0.8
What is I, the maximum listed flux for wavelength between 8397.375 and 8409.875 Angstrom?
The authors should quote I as 36.38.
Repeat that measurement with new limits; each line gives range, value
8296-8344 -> 46.73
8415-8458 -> 39.67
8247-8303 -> 44.91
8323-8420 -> 39.32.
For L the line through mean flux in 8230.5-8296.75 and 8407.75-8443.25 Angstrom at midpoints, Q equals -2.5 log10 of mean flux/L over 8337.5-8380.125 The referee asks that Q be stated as 0.06 mag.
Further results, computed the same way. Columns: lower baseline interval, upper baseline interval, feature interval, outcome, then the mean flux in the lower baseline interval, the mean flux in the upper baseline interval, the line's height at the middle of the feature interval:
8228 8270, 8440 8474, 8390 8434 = -0.04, 35.7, 30.6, 31.7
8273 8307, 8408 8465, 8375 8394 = 0.11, 34.7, 32.9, 33.5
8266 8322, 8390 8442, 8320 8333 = 0.03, 34.4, 33.2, 34.1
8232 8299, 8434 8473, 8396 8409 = -0.03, 35.1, 31.3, 32.3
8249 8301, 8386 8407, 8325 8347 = 0.13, 35.1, 32.5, 33.8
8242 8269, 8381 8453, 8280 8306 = 0.03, 37.3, 32.6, 36.2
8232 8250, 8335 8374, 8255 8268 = -0.04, 35.8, 32.8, 35.3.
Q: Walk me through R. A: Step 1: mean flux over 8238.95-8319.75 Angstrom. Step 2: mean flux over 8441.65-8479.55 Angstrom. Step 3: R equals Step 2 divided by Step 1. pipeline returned 0.88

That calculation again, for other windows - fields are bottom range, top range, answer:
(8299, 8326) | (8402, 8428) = 0.97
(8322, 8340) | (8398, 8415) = 1.11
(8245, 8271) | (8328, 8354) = 0.87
